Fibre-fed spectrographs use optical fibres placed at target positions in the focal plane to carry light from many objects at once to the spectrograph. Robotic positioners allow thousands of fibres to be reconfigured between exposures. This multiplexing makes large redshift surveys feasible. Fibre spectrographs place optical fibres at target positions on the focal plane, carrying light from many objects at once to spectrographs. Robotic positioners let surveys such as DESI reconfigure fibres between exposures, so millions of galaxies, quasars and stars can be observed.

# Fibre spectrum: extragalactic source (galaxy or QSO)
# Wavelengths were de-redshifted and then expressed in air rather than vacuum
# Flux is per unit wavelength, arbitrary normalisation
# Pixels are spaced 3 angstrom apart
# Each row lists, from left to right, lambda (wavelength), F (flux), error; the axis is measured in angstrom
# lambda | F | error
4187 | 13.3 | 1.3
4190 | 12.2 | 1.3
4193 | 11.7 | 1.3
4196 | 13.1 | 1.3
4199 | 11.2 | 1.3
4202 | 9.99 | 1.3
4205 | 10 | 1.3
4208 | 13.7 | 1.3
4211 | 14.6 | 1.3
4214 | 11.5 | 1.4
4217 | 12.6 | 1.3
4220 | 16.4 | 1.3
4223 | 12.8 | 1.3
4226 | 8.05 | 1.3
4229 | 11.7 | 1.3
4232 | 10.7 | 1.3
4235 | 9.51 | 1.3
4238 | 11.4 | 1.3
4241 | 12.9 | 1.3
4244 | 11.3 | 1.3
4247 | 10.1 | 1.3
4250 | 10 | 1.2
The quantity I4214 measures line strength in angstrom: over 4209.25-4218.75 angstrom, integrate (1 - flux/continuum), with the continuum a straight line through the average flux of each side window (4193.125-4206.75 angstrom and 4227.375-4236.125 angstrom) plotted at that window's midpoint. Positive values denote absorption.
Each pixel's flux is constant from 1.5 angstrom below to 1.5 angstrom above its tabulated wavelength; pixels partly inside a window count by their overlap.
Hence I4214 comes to -1.8 angstrom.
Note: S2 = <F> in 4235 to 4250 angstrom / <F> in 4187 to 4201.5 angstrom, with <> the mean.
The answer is 0.9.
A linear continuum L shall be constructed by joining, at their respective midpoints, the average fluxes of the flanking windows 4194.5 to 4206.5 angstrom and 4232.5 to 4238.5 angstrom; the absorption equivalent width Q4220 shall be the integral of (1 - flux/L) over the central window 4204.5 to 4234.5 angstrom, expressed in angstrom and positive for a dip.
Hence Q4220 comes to -4.2 angstrom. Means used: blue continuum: 11.1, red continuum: 10.3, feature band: 12.2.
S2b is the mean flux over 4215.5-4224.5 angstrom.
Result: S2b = 13.9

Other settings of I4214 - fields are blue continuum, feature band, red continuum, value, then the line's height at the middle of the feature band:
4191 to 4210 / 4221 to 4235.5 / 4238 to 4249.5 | 0.8 angstrom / 11.4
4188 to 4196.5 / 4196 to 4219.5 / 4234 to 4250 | -0.6 angstrom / 11.9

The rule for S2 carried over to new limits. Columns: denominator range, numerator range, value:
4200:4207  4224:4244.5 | 1.05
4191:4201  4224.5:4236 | 0.84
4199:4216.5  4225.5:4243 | 0.91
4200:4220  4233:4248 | 0.89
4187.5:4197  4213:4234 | 0.96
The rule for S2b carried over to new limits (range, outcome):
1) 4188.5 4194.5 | 11.9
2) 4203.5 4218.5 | 12.5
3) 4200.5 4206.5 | 9.99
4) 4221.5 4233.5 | 10.8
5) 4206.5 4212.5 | 14.1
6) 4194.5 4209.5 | 11.6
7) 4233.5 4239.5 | 10.5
